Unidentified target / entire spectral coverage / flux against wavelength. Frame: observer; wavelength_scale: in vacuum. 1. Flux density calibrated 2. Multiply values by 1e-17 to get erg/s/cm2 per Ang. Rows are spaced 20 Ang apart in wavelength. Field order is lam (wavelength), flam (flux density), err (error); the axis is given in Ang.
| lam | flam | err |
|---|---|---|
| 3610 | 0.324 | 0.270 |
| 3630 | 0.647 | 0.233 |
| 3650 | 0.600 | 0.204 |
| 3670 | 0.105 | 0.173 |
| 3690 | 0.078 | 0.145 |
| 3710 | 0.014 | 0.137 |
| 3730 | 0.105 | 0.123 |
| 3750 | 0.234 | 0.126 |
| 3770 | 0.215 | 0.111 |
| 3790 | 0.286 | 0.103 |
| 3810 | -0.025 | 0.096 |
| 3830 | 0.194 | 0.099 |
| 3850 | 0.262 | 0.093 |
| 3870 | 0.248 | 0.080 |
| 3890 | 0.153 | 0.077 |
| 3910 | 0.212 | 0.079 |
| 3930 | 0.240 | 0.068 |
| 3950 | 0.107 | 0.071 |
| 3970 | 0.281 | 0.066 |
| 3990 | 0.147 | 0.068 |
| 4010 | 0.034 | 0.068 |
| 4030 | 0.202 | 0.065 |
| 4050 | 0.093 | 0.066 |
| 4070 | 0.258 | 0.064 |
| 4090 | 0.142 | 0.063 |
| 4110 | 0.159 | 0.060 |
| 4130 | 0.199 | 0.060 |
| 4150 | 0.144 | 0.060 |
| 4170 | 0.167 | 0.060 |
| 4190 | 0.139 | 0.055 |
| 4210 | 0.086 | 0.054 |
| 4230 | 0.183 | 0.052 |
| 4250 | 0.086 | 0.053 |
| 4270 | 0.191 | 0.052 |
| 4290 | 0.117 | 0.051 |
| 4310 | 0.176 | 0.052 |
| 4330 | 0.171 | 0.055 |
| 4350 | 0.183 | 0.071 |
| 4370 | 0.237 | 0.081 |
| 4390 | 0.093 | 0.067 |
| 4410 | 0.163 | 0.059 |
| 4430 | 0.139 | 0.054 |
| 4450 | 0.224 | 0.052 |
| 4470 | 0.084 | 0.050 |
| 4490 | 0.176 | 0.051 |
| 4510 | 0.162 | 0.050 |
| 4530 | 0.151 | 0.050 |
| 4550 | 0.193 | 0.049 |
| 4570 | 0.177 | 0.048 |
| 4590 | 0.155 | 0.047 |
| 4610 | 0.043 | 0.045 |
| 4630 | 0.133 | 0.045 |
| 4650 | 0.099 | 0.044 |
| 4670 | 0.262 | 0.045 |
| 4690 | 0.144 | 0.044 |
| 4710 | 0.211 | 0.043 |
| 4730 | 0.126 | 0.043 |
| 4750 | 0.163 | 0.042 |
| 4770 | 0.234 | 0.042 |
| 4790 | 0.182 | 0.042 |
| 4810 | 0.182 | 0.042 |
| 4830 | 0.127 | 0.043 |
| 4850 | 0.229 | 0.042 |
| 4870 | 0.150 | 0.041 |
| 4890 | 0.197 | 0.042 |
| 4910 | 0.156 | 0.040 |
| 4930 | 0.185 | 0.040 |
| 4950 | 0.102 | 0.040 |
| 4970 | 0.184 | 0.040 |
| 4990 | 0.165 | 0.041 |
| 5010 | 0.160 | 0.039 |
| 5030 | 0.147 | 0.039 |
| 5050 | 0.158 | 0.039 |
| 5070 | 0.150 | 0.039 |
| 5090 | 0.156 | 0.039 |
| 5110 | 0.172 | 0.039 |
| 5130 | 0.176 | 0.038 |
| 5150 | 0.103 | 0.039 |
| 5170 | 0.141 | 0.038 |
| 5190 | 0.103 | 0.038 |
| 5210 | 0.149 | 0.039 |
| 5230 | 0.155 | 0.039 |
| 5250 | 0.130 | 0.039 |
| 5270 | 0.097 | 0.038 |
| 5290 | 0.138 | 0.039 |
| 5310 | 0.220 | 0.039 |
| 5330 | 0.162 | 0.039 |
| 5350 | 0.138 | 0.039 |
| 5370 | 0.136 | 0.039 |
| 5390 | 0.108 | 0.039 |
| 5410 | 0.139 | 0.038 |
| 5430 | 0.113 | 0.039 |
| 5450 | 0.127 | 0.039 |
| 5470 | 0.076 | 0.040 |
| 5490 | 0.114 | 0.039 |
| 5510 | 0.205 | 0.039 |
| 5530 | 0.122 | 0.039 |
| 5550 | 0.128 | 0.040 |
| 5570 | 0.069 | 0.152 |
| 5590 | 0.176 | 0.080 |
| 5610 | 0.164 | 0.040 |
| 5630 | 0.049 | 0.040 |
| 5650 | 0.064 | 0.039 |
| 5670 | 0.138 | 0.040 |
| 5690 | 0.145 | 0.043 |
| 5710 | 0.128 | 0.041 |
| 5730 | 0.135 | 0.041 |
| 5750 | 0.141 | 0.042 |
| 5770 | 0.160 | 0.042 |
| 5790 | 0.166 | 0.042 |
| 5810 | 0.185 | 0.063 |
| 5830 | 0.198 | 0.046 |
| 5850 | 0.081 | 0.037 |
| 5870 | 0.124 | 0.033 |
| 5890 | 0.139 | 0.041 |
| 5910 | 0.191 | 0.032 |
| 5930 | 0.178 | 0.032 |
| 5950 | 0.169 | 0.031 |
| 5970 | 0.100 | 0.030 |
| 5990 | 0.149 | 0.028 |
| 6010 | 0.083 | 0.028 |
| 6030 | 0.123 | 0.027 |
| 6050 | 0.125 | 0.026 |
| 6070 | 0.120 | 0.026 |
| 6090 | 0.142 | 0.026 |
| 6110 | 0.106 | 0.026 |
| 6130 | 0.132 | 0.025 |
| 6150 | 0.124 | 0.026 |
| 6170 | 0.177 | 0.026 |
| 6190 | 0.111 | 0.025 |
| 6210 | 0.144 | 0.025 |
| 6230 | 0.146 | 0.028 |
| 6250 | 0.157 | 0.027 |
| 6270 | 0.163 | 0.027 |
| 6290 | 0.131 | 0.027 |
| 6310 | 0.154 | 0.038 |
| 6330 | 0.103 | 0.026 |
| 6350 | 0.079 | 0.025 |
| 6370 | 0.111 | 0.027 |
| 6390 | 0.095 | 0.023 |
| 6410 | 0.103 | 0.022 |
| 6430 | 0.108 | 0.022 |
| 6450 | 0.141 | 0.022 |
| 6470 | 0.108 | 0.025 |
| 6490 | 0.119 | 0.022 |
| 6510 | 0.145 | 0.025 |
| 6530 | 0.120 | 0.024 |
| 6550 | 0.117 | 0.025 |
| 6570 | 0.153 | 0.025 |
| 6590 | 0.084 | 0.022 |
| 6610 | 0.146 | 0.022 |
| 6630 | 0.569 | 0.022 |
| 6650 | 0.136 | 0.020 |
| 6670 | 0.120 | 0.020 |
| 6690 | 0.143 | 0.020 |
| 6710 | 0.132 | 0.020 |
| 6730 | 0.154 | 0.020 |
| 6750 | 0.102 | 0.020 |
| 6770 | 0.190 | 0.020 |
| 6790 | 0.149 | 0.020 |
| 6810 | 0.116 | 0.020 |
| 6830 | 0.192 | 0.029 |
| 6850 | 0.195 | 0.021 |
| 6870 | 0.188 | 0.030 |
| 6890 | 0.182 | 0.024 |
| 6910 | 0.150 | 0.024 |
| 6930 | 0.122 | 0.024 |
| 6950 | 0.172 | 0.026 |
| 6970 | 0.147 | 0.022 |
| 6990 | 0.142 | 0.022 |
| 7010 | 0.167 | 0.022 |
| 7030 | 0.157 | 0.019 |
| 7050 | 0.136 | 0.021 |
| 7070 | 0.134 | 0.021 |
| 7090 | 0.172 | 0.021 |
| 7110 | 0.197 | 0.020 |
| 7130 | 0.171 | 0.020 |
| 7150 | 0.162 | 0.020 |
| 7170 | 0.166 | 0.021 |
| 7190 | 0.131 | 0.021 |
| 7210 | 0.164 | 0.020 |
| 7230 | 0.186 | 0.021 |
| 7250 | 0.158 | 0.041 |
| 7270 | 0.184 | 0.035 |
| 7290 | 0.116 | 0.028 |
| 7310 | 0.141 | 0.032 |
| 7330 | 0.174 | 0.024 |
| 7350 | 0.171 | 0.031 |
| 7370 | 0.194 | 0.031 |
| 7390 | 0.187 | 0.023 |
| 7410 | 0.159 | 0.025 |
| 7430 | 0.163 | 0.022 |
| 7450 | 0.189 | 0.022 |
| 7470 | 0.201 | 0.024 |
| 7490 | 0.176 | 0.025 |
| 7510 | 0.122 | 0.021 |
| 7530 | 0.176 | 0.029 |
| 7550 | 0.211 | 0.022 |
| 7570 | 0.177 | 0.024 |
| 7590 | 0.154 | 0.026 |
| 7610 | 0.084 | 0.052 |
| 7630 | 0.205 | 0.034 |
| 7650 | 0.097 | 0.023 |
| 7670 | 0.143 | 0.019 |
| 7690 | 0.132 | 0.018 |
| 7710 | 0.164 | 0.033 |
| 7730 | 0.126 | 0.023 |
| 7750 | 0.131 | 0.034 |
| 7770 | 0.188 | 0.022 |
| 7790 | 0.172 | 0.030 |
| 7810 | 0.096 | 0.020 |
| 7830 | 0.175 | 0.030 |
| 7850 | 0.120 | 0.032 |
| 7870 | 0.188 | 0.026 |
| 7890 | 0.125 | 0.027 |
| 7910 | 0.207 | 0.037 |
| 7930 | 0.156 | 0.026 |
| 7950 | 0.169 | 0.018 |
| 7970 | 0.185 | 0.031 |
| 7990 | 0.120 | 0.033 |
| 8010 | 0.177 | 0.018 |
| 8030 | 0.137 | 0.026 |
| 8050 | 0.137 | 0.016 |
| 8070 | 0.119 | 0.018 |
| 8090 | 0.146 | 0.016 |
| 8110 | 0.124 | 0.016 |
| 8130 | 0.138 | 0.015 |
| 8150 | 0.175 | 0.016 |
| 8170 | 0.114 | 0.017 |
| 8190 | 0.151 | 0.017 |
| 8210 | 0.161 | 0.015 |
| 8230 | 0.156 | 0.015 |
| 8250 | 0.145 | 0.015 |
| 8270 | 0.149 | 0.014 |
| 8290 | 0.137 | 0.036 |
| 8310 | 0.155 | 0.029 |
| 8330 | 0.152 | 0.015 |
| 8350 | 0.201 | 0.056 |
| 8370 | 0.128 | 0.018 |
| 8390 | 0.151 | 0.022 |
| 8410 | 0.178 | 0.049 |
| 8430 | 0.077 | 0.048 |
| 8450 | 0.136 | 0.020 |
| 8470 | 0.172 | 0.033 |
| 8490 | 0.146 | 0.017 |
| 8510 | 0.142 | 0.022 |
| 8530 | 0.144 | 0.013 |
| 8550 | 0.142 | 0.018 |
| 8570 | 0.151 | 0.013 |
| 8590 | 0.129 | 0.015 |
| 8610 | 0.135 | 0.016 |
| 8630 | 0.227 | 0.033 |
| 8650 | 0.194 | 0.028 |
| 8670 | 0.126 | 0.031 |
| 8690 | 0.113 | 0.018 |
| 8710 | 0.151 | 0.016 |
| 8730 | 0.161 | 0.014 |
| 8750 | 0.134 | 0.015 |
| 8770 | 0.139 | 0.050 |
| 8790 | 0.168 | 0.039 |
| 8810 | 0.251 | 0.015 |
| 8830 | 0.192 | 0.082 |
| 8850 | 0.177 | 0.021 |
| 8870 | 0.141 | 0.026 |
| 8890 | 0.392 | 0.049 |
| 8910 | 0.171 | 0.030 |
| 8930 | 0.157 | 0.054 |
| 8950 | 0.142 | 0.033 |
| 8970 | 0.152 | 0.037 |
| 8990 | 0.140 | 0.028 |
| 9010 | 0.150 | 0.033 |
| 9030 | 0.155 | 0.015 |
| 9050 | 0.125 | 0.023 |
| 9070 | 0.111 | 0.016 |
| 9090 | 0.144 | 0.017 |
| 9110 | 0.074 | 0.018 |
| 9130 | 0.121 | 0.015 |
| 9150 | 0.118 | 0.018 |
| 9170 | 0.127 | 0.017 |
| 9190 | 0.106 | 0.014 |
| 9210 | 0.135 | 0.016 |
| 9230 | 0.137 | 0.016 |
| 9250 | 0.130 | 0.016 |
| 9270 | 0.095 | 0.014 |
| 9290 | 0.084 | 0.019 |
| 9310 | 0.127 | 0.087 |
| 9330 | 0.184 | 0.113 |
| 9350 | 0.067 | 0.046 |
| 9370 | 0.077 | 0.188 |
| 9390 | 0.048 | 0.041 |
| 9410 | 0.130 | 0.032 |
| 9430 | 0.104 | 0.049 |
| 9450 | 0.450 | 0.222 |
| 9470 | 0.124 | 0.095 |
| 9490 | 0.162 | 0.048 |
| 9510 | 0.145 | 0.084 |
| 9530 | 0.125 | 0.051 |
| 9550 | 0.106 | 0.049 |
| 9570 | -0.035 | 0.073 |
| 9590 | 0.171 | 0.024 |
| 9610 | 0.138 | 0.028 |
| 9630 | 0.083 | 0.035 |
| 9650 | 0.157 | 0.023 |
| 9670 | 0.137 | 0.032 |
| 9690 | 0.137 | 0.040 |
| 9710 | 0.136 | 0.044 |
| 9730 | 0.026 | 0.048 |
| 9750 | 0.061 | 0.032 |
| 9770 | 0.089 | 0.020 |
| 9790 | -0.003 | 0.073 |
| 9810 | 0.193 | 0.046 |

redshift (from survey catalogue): 0.78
